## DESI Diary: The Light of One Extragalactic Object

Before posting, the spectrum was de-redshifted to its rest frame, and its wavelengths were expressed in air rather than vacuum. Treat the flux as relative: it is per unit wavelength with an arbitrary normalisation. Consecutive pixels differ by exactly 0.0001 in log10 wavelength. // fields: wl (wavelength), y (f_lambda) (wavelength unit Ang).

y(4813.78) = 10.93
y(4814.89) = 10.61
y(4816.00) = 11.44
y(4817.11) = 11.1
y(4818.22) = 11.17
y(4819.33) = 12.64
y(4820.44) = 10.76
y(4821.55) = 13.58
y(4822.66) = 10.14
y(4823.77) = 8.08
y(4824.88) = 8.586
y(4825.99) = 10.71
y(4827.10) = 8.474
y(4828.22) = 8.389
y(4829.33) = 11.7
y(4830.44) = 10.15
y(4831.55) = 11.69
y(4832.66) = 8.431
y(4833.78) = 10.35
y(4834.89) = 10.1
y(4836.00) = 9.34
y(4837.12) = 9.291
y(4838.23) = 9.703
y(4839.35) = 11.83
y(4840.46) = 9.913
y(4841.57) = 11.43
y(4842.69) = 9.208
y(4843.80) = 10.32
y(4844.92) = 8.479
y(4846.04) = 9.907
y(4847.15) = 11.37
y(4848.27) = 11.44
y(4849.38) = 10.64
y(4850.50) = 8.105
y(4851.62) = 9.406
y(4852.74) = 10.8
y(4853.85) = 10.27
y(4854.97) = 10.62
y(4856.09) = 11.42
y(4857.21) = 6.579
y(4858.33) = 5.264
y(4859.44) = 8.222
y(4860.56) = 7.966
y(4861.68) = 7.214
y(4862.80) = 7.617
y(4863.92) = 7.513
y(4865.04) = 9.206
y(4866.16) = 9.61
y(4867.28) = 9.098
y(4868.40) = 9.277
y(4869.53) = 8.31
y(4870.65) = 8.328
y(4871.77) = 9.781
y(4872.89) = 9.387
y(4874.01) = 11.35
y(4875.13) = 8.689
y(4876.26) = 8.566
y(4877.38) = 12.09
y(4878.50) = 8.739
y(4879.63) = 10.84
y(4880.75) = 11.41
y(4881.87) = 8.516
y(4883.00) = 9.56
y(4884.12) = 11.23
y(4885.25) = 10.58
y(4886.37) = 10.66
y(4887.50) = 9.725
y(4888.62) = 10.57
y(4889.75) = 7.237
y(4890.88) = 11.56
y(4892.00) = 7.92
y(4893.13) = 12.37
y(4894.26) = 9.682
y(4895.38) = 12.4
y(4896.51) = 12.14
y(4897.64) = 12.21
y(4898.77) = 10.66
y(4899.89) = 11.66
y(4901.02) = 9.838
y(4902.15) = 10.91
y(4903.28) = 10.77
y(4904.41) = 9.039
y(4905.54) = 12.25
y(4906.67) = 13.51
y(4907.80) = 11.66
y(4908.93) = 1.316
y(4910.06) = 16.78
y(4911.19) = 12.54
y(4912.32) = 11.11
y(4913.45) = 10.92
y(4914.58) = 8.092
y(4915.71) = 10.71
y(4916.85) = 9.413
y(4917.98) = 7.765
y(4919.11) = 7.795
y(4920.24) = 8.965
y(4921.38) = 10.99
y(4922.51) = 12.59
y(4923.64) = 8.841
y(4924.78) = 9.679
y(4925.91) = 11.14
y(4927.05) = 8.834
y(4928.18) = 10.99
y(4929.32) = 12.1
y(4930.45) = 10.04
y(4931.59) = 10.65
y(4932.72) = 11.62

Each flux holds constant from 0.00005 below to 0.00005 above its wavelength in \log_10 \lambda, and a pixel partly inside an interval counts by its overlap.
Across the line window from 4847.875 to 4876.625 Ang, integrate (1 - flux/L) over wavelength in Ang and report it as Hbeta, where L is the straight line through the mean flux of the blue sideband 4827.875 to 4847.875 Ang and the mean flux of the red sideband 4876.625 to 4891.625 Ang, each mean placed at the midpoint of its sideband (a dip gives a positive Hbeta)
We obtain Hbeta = 3.2 Ang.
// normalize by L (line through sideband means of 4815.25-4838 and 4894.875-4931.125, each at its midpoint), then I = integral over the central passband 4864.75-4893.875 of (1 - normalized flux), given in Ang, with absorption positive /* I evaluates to 1.8 Ang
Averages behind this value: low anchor 10.3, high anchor 10.5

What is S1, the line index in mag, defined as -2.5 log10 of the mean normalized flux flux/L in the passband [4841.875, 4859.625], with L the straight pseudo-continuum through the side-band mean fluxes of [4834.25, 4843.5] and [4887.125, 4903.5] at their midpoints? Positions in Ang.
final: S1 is 0.07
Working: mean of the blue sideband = 10.1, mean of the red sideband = 10.7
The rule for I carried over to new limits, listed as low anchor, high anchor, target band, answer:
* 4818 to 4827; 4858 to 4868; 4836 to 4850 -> -1.4 Ang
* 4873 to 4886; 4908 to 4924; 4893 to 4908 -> -2.0 Ang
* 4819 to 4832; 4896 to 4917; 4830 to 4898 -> 5.3 Ang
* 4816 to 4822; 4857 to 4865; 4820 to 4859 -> -1.5 Ang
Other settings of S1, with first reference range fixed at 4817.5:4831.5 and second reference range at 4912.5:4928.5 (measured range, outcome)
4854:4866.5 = 0.22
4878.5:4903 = -0.06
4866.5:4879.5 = 0.07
